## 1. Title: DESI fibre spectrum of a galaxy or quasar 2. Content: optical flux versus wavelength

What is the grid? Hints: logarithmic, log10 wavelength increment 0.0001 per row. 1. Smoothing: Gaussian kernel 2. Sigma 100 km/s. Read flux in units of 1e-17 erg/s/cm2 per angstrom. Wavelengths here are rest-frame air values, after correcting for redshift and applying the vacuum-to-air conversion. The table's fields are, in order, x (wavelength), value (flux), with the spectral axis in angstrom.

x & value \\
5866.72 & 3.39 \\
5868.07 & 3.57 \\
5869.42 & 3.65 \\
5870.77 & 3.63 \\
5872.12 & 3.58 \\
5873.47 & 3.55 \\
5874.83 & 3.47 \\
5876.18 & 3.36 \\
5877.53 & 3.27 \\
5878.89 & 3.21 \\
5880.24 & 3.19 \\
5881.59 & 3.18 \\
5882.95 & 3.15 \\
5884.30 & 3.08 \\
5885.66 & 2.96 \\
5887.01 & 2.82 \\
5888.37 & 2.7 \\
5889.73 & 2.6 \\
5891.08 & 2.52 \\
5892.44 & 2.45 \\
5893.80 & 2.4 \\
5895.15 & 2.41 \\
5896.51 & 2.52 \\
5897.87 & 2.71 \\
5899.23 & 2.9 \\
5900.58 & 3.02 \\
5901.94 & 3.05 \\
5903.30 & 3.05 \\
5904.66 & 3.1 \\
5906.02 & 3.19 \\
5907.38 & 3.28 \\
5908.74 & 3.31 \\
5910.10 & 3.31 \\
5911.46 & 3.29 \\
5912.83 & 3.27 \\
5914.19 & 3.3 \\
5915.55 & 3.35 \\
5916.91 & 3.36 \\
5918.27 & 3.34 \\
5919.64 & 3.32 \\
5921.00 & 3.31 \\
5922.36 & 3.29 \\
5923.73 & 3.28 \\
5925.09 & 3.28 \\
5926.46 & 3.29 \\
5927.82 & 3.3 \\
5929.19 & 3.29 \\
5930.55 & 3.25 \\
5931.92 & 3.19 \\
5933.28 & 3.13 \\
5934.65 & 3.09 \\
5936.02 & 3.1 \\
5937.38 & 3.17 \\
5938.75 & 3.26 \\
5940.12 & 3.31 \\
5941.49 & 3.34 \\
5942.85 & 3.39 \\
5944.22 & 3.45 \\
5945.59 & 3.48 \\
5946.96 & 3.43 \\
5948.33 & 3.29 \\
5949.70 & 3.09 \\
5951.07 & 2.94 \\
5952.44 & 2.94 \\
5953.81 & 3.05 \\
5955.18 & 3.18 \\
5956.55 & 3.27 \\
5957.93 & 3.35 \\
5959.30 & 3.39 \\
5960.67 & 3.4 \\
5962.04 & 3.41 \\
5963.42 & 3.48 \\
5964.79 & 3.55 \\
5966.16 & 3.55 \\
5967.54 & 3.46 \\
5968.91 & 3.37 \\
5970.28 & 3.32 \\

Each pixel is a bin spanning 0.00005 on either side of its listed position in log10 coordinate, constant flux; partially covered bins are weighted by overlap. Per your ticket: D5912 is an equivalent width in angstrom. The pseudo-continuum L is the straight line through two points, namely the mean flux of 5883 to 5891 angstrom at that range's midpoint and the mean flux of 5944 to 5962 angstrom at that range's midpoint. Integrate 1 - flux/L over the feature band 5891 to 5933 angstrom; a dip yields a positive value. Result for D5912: -1.5 angstrom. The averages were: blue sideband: 2.83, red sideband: 3.25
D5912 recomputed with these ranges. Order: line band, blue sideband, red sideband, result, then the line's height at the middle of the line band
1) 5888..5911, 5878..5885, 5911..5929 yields 2.64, 3.23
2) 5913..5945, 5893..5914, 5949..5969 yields -1.52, 3.13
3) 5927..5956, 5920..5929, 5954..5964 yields 0.79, 3.31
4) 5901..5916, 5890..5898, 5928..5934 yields -2.39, 2.78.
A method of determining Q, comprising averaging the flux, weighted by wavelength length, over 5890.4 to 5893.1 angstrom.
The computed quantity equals 2.49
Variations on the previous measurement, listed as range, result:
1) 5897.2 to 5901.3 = 2.88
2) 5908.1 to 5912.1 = 3.3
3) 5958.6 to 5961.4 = 3.4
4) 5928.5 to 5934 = 3.21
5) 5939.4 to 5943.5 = 3.35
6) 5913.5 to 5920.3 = 3.33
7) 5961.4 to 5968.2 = 3.49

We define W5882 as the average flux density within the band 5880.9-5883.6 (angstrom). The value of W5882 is 3.16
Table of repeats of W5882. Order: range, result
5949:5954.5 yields 3.01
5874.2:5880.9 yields 3.3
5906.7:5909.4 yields 3.3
